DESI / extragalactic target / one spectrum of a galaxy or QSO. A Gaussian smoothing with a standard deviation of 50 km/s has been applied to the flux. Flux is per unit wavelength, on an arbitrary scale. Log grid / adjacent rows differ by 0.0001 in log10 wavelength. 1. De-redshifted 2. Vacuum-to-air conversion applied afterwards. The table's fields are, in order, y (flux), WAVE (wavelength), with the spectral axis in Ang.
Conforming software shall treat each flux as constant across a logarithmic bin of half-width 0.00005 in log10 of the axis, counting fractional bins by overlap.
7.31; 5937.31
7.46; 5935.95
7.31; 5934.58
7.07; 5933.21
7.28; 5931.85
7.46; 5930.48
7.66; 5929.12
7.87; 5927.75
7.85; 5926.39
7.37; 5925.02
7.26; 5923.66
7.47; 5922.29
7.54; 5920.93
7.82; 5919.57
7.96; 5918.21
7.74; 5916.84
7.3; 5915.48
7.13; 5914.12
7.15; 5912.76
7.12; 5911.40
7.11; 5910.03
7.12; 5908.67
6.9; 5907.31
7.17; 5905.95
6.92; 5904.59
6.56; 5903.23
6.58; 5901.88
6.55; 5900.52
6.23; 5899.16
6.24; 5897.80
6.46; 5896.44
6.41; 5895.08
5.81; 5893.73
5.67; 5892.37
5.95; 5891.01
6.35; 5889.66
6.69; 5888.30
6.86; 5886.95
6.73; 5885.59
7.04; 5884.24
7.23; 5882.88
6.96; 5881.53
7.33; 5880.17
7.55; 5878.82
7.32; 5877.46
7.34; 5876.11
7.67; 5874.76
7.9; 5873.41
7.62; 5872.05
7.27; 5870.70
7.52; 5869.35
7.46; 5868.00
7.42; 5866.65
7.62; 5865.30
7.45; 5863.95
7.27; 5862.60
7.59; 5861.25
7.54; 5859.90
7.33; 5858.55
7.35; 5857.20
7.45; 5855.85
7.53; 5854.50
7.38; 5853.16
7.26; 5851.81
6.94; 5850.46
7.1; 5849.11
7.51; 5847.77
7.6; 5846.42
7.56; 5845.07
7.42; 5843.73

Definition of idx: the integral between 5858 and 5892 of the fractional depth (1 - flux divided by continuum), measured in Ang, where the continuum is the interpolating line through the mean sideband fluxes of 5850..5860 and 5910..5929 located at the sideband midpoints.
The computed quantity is 0.75 Ang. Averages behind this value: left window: 7.34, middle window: 7.23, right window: 7.49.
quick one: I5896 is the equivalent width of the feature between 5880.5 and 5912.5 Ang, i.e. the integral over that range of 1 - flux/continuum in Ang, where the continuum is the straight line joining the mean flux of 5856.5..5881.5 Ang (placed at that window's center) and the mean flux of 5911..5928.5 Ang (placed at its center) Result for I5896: 3.6 Ang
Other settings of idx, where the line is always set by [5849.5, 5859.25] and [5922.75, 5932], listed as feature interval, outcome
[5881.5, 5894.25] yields 1.5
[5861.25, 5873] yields -0.2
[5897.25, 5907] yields 1.1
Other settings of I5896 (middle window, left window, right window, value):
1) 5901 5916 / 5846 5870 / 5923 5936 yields 0.9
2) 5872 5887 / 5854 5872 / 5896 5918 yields -0.1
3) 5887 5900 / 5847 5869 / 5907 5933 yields 2.1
